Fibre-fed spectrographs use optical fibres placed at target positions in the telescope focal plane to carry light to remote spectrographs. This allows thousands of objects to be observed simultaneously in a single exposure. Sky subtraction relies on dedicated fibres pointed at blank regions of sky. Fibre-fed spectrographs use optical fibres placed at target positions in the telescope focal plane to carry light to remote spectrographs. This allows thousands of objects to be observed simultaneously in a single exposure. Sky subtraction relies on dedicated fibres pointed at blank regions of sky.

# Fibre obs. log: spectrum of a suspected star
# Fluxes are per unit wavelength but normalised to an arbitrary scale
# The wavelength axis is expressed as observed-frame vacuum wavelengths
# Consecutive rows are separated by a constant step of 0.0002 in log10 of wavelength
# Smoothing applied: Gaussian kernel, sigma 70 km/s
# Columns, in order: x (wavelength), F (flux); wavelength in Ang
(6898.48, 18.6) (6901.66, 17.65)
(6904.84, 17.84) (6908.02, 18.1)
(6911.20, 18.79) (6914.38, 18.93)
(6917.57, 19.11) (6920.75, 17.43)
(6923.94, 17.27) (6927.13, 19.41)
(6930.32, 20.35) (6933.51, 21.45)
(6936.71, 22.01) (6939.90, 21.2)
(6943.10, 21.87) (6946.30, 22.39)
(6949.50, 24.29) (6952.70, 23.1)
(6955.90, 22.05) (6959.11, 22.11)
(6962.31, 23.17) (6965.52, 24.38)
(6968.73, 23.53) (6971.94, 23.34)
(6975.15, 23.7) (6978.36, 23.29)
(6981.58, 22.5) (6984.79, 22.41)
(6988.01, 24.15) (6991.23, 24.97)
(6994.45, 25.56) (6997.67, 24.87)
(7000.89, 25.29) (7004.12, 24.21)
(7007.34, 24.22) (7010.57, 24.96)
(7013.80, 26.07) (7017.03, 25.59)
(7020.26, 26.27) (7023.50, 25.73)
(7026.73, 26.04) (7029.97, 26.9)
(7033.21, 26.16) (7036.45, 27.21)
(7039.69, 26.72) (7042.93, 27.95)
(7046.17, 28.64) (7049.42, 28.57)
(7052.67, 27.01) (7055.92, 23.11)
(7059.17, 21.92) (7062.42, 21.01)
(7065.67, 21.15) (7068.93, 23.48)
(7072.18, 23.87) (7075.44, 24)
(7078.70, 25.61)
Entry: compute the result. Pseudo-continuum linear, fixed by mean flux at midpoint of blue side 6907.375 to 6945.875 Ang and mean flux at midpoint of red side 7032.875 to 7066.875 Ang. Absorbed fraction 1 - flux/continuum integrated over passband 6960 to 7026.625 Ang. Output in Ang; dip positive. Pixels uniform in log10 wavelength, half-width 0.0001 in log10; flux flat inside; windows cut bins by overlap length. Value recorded -4.63 Ang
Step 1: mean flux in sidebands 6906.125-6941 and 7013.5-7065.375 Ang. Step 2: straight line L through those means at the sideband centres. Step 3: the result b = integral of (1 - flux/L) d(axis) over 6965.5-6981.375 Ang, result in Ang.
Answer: -0.9 Ang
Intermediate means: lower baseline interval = 19.4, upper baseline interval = 25.8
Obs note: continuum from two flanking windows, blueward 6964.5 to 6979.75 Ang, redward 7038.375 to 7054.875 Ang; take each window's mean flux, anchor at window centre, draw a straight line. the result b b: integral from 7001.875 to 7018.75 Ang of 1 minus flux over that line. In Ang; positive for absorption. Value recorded 0.4 Ang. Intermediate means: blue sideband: 23.6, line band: 25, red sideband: 27.6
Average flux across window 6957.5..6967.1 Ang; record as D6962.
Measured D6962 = 23.2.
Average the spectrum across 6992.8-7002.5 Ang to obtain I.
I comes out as 25.3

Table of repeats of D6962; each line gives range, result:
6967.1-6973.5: 23.4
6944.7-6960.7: 22.8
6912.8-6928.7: 18.4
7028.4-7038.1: 26.8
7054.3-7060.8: 22.5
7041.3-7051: 28.4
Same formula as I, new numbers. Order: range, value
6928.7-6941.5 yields 21.2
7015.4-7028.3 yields 25.9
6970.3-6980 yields 23.4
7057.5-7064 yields 21.5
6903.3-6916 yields 18.4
